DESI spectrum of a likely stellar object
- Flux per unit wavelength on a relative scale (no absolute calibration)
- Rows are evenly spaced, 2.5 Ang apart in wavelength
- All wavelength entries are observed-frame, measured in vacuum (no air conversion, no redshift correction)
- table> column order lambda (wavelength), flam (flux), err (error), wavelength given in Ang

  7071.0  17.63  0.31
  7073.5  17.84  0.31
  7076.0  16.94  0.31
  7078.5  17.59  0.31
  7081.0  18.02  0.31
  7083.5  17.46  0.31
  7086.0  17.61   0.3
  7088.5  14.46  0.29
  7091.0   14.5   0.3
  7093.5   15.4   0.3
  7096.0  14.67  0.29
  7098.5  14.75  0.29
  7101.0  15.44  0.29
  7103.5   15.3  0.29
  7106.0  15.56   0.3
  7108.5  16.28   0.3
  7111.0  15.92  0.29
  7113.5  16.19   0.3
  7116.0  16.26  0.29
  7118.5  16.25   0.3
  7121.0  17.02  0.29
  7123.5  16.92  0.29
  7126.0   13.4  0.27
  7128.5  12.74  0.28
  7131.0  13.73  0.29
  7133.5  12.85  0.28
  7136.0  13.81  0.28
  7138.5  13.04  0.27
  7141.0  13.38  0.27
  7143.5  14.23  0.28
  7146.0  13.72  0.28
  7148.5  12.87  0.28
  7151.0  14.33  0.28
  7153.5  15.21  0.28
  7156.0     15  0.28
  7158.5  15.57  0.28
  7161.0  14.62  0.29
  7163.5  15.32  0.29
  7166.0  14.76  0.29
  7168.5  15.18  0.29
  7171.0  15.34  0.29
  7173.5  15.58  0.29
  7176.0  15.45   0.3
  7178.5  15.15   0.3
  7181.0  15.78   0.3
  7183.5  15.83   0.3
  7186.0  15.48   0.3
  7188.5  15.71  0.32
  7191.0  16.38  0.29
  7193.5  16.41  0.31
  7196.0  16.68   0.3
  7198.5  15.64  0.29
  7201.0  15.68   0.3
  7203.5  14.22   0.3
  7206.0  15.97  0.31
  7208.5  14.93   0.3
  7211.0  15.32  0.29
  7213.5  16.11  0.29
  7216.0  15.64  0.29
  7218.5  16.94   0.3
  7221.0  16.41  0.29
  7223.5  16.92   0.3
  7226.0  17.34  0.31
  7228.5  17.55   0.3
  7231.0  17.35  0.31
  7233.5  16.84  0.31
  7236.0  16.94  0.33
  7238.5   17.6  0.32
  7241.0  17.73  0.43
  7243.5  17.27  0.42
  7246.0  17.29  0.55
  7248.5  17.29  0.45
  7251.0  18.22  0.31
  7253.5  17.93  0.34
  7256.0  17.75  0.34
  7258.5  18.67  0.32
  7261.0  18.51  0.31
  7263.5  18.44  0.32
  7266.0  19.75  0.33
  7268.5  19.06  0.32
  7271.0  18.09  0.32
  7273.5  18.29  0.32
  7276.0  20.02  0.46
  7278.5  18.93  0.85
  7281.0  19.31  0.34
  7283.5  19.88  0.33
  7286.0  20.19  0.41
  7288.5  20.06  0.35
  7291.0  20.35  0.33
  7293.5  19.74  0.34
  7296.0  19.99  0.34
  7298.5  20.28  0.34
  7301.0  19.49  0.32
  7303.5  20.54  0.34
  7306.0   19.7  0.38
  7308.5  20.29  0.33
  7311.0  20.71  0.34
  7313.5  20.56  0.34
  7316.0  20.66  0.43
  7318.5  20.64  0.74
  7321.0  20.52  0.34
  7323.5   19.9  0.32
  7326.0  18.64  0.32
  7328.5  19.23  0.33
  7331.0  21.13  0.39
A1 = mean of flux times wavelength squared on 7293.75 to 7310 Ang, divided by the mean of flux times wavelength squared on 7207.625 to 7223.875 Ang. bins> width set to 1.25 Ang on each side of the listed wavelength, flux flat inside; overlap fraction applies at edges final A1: 1.3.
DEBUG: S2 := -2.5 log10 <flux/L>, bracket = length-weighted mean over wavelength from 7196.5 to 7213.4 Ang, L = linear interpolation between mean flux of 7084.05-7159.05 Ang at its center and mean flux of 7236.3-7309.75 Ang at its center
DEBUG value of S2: 0.12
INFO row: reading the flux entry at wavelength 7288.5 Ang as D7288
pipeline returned 20.06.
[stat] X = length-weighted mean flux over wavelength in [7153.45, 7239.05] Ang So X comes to 15.9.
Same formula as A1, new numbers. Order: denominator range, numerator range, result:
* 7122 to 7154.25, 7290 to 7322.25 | 1.53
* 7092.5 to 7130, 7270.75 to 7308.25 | 1.34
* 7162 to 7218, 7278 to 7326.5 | 1.33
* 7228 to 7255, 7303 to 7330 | 1.18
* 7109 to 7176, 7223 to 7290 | 1.28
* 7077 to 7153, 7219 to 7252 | 1.18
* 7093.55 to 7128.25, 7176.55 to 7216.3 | 1.03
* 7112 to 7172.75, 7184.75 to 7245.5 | 1.14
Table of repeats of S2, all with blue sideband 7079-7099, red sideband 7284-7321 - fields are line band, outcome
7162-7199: 0.140 mag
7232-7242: 0.099 mag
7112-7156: 0.164 mag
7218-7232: 0.097 mag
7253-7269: 0.046 mag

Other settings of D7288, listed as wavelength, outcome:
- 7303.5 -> 20.54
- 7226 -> 17.34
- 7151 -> 14.33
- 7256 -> 17.75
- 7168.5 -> 15.18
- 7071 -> 17.63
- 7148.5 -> 12.87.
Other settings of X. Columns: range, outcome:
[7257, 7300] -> 19.4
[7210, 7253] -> 17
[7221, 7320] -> 18.8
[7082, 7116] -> 15.7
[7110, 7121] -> 16.3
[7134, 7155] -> 13.8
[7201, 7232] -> 16.2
